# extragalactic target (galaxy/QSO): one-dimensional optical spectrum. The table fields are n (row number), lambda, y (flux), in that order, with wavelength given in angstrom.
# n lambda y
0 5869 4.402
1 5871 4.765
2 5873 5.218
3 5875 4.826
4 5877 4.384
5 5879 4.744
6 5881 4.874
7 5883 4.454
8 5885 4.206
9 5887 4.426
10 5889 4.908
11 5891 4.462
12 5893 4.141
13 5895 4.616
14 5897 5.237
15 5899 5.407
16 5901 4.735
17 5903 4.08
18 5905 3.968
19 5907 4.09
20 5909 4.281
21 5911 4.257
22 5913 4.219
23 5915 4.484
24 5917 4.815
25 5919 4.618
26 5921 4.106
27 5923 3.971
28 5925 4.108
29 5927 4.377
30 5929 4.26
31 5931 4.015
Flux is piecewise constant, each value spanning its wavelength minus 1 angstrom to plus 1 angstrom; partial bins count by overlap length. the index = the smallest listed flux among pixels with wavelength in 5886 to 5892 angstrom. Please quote 4.426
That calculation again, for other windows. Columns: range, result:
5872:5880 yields 4.384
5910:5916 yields 4.219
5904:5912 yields 3.968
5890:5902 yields 4.141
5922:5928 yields 3.971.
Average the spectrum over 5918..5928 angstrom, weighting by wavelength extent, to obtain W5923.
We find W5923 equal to 4.24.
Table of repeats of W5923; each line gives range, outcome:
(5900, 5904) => 4.41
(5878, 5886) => 4.57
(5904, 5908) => 4.03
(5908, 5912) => 4.27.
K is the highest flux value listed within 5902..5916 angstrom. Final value 4.484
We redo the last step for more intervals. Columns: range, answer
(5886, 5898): 5.237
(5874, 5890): 4.908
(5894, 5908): 5.407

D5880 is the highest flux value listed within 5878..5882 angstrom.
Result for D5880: 4.874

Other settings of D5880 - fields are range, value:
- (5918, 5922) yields 4.618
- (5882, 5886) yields 4.454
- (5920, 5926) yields 4.108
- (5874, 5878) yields 4.826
